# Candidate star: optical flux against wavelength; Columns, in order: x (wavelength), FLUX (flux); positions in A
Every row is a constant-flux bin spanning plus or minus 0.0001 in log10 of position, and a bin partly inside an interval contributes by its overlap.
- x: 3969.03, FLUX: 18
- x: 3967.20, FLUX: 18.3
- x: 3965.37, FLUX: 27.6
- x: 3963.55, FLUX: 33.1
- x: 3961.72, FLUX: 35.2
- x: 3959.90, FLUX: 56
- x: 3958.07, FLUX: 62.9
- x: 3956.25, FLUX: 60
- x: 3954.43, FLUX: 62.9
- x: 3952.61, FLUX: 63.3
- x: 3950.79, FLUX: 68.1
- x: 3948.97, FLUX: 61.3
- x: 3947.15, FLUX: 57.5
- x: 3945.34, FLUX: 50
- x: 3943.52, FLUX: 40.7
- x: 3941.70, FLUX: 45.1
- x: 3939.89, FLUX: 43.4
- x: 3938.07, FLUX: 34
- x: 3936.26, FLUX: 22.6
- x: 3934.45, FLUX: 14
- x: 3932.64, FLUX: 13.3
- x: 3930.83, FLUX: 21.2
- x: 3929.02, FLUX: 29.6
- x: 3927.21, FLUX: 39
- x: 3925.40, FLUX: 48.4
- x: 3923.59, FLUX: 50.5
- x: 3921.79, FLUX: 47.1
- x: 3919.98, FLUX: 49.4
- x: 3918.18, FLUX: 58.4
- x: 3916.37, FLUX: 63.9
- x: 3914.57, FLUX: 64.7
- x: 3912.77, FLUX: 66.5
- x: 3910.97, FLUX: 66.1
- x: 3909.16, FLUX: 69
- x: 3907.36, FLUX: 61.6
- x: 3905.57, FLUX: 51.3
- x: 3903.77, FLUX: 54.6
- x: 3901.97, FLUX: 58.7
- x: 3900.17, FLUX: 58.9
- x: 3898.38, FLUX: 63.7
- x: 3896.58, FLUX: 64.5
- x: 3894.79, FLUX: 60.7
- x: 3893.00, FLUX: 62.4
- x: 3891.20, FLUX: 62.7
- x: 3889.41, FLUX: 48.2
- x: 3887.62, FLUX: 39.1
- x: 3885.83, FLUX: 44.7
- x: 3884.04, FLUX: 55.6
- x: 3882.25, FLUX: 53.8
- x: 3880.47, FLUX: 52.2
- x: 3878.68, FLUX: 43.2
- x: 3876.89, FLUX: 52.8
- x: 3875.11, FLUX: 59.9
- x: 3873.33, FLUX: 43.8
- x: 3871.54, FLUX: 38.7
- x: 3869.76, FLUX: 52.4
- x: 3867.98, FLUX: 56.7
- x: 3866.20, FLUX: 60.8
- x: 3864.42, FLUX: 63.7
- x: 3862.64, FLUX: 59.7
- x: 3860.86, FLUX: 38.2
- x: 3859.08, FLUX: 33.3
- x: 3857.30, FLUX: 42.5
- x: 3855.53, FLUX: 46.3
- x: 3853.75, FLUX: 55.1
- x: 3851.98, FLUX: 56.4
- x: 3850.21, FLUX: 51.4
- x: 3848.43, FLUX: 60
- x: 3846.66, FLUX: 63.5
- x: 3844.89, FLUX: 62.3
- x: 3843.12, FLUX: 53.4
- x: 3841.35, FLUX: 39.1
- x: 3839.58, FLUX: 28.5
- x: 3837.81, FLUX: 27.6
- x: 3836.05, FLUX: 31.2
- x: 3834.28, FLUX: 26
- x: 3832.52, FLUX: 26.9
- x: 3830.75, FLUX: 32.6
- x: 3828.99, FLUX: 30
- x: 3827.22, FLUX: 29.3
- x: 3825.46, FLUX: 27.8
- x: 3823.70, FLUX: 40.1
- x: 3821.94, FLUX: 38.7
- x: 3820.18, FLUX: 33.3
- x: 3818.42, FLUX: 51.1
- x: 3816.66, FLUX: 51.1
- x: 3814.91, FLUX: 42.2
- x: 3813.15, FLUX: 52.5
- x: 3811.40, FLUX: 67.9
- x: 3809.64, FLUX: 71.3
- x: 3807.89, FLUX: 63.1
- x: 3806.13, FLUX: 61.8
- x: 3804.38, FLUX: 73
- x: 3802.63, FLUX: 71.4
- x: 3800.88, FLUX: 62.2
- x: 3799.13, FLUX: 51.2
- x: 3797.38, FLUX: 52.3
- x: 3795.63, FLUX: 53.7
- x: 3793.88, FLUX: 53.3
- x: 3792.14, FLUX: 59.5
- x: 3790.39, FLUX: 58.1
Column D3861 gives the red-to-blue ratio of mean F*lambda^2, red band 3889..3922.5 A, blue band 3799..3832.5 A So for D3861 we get 1.27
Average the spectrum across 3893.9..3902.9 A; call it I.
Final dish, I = 61.3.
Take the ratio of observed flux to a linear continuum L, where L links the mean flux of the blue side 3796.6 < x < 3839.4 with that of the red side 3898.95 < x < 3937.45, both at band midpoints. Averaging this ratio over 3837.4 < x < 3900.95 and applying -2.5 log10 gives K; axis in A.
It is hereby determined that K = -0.10 mag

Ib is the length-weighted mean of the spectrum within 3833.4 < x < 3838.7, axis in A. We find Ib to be 28.3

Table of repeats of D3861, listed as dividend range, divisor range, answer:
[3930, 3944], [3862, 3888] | 0.58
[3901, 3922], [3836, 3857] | 1.27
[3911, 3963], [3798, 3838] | 1.09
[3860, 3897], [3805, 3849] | 1.22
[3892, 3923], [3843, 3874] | 1.18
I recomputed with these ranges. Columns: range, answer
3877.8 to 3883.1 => 49.8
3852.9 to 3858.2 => 47.9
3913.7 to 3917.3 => 64.2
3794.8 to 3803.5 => 58.2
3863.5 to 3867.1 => 62.2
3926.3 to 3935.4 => 23.4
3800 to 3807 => 67.1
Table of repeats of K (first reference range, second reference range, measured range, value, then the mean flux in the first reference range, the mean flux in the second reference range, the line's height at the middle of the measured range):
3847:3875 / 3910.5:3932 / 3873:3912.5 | -0.12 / 51.1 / 49.6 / 50.3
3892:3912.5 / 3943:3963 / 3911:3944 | 0.36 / 61.2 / 56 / 58.6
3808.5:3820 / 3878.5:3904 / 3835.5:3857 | 0.15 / 54.8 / 55.2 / 55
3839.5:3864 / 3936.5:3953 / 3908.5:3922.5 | -0.21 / 50.2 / 50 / 50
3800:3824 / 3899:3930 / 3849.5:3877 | 0.10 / 56.1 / 55.1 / 55.6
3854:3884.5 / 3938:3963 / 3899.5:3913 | -0.17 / 50.2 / 53.2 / 51.6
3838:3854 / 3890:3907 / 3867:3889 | 0.14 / 51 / 59.6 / 56.2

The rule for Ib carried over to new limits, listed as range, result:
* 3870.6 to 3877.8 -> 48.8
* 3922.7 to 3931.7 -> 37.8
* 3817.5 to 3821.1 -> 42.2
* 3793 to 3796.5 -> 53.6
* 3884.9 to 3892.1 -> 48.7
